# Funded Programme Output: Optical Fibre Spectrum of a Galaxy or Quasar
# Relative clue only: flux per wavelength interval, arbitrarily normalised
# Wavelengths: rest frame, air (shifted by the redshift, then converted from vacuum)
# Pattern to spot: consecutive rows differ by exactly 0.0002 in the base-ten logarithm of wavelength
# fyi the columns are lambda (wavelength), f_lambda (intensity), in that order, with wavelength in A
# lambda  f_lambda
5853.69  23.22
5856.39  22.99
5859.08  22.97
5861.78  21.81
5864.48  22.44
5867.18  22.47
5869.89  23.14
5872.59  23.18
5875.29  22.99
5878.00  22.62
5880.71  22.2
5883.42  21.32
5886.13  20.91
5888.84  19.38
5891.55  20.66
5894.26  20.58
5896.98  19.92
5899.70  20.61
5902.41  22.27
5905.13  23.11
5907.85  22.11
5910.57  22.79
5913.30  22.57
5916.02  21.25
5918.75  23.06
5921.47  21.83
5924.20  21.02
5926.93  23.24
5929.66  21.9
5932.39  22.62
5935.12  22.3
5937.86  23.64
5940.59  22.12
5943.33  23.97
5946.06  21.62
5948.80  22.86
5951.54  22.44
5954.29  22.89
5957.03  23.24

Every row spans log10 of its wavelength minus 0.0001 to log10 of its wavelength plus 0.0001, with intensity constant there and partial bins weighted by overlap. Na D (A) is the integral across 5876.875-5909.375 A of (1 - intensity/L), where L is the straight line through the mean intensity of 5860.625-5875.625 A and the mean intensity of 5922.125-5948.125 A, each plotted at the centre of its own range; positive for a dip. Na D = 1.9 A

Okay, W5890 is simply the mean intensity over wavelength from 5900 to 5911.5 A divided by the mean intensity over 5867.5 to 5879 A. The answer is 0.98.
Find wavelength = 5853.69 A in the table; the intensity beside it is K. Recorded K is 23.22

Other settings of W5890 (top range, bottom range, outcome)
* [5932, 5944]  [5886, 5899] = 1.13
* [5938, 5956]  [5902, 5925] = 1.02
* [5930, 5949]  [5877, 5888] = 1.05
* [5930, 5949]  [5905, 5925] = 1.02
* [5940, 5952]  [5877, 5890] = 1.06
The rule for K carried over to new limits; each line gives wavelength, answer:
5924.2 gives 21.02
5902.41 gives 22.27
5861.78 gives 21.81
